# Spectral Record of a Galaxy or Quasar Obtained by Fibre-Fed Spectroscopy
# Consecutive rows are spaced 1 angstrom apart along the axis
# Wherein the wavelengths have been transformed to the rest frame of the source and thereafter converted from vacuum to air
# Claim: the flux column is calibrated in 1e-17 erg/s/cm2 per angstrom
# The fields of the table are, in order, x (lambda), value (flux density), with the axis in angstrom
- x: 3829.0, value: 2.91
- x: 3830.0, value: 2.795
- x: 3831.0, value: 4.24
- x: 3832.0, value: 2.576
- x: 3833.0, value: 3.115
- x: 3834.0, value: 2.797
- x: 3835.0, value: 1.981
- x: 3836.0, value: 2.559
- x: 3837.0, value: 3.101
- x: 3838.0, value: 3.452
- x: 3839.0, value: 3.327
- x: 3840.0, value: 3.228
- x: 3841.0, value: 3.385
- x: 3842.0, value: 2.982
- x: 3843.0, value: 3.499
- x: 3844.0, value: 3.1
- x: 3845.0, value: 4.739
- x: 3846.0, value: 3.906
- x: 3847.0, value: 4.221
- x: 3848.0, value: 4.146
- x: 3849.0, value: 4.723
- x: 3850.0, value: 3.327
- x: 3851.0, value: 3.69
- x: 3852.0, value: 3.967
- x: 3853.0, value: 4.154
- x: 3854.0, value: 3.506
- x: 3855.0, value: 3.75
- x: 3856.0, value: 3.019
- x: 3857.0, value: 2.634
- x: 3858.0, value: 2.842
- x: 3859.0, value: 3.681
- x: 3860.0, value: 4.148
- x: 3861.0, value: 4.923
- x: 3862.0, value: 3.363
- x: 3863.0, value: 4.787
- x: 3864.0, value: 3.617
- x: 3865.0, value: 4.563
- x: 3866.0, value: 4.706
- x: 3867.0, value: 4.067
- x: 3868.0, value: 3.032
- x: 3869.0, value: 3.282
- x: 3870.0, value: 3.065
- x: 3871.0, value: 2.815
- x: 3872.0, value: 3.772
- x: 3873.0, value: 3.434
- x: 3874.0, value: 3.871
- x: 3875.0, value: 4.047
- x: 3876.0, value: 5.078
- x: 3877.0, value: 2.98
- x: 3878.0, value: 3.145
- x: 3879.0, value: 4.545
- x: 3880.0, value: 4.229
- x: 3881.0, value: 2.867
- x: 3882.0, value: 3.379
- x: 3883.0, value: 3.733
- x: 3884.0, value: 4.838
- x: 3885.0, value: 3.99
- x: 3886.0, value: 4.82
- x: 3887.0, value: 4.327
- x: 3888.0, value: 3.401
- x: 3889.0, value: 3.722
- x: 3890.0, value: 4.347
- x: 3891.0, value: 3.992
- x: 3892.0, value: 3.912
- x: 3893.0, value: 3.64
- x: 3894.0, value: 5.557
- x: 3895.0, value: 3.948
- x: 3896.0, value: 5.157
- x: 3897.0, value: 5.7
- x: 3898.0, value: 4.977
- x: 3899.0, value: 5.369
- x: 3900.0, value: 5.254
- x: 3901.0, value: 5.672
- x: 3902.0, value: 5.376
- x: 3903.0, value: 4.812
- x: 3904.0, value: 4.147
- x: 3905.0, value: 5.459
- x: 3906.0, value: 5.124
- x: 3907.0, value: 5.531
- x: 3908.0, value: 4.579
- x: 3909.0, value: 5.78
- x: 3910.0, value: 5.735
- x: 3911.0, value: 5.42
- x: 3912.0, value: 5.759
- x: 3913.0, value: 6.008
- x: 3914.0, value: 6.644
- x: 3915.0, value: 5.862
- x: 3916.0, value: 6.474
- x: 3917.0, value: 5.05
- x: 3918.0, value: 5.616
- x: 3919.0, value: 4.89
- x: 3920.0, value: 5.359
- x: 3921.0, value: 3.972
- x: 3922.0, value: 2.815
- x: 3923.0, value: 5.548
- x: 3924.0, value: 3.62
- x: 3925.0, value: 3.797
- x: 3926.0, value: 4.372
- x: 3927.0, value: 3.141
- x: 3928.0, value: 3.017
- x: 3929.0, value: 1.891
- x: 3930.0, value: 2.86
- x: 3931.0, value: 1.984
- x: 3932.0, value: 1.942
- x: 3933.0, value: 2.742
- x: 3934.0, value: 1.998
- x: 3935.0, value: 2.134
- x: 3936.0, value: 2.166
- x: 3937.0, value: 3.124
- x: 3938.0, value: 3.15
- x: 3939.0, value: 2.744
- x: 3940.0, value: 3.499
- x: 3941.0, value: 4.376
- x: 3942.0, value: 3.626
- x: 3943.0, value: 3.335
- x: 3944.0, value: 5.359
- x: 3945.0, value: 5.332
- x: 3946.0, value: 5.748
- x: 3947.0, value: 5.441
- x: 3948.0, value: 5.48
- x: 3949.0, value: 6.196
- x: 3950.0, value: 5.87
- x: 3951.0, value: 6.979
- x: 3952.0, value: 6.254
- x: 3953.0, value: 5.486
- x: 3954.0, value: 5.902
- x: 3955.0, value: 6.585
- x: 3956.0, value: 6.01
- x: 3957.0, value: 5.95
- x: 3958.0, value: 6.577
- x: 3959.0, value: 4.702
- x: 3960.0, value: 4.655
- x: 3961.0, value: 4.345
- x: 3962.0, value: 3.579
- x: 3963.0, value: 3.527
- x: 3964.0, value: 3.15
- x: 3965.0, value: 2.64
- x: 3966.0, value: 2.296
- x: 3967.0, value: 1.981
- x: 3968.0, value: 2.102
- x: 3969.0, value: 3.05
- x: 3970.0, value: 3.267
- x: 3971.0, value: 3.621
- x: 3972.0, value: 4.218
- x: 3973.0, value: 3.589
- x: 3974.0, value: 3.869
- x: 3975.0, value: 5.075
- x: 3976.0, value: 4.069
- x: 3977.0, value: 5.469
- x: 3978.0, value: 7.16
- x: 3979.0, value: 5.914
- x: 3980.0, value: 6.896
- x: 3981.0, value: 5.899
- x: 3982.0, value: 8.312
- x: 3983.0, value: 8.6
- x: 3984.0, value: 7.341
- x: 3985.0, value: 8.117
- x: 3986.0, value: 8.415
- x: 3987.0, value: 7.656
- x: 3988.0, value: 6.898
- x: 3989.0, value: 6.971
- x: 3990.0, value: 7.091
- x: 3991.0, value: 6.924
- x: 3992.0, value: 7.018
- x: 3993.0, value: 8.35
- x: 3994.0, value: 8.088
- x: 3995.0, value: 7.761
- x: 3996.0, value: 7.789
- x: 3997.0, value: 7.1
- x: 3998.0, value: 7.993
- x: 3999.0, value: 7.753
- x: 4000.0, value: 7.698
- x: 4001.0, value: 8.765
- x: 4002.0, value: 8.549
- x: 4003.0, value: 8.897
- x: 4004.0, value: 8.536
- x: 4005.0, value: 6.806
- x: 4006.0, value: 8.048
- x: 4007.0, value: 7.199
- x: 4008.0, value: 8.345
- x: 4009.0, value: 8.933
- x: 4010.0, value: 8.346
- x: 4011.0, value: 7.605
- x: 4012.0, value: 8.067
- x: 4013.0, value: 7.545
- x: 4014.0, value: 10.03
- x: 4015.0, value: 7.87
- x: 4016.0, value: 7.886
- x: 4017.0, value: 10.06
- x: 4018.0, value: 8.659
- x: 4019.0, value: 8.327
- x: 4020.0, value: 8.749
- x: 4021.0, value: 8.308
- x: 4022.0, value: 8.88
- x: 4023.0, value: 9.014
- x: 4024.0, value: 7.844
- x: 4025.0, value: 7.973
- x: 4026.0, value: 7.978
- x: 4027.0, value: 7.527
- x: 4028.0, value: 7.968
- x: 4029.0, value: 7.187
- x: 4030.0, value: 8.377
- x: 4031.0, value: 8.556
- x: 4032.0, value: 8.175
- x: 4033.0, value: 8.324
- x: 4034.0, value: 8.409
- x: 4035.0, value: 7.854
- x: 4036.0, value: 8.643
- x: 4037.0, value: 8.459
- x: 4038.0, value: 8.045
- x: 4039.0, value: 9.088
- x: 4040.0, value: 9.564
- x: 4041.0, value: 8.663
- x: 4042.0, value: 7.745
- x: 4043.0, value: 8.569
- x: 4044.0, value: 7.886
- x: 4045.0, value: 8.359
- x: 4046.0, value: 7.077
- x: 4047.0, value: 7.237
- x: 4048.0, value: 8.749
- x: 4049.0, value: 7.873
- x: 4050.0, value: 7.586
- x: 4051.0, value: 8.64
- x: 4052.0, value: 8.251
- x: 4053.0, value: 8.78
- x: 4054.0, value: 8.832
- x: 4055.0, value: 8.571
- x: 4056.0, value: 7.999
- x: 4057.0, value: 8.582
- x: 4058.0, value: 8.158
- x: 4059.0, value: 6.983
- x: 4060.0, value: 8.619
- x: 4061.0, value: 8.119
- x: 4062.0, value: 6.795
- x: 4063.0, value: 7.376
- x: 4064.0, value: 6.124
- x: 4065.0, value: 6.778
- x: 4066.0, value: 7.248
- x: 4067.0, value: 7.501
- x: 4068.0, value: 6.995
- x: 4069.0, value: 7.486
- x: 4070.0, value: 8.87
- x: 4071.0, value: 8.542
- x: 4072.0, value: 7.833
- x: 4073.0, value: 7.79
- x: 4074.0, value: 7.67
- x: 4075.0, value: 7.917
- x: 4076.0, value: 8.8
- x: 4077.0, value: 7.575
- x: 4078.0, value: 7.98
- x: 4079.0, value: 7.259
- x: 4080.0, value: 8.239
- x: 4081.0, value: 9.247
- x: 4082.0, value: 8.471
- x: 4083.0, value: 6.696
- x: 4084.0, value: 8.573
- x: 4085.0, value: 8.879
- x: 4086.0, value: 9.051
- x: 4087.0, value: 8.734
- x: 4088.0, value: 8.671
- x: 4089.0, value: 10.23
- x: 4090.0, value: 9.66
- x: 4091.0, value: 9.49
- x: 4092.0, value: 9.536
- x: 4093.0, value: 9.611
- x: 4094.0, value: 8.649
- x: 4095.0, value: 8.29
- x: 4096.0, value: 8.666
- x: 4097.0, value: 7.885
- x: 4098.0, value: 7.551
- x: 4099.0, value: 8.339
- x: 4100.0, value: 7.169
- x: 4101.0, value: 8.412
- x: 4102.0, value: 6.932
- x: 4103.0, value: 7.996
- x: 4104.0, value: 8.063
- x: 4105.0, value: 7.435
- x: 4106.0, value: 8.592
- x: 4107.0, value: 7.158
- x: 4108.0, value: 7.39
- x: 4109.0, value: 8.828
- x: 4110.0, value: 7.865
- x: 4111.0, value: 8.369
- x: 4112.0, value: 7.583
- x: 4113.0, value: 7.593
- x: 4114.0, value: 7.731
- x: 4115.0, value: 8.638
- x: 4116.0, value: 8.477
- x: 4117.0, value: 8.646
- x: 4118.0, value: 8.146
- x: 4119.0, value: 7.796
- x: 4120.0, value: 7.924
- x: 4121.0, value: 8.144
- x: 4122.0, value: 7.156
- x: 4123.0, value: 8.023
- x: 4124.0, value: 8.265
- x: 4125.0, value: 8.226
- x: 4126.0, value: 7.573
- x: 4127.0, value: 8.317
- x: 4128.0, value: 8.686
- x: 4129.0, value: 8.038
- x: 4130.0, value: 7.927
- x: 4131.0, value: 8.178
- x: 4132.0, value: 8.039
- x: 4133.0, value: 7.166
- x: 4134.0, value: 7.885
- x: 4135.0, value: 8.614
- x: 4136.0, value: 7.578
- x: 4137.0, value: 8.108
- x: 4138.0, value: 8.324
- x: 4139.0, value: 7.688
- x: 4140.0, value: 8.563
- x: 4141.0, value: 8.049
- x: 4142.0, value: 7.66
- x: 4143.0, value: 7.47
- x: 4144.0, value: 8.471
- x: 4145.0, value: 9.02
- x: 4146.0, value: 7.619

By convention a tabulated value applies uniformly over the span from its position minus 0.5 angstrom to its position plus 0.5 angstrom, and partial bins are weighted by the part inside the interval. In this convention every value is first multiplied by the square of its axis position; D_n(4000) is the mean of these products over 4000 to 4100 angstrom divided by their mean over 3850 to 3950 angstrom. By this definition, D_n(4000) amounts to 2.12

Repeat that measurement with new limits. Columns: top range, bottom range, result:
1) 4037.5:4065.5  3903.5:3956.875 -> 1.87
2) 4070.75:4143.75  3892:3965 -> 1.93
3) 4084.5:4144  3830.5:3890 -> 2.54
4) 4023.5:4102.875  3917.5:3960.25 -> 2.00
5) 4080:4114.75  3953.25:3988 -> 1.72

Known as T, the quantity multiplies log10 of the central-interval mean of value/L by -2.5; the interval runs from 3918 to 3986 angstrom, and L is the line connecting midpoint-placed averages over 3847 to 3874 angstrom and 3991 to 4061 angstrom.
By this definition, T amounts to 0.357 mag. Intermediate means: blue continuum 3.74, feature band 4.5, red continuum 8.19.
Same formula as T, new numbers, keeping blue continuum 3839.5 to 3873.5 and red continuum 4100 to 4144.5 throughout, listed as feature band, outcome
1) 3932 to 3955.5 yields 0.16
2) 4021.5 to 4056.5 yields -0.24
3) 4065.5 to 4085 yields -0.10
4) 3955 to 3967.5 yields 0.26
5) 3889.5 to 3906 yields -0.11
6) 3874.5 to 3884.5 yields 0.05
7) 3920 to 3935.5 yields 0.47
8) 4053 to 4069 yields -0.10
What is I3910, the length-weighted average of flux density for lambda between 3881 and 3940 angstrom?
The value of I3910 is 4.3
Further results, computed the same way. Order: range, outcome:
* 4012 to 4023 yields 8.62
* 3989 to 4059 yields 8.16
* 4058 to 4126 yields 8.08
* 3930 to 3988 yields 4.73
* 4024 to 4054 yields 8.2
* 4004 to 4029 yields 8.23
